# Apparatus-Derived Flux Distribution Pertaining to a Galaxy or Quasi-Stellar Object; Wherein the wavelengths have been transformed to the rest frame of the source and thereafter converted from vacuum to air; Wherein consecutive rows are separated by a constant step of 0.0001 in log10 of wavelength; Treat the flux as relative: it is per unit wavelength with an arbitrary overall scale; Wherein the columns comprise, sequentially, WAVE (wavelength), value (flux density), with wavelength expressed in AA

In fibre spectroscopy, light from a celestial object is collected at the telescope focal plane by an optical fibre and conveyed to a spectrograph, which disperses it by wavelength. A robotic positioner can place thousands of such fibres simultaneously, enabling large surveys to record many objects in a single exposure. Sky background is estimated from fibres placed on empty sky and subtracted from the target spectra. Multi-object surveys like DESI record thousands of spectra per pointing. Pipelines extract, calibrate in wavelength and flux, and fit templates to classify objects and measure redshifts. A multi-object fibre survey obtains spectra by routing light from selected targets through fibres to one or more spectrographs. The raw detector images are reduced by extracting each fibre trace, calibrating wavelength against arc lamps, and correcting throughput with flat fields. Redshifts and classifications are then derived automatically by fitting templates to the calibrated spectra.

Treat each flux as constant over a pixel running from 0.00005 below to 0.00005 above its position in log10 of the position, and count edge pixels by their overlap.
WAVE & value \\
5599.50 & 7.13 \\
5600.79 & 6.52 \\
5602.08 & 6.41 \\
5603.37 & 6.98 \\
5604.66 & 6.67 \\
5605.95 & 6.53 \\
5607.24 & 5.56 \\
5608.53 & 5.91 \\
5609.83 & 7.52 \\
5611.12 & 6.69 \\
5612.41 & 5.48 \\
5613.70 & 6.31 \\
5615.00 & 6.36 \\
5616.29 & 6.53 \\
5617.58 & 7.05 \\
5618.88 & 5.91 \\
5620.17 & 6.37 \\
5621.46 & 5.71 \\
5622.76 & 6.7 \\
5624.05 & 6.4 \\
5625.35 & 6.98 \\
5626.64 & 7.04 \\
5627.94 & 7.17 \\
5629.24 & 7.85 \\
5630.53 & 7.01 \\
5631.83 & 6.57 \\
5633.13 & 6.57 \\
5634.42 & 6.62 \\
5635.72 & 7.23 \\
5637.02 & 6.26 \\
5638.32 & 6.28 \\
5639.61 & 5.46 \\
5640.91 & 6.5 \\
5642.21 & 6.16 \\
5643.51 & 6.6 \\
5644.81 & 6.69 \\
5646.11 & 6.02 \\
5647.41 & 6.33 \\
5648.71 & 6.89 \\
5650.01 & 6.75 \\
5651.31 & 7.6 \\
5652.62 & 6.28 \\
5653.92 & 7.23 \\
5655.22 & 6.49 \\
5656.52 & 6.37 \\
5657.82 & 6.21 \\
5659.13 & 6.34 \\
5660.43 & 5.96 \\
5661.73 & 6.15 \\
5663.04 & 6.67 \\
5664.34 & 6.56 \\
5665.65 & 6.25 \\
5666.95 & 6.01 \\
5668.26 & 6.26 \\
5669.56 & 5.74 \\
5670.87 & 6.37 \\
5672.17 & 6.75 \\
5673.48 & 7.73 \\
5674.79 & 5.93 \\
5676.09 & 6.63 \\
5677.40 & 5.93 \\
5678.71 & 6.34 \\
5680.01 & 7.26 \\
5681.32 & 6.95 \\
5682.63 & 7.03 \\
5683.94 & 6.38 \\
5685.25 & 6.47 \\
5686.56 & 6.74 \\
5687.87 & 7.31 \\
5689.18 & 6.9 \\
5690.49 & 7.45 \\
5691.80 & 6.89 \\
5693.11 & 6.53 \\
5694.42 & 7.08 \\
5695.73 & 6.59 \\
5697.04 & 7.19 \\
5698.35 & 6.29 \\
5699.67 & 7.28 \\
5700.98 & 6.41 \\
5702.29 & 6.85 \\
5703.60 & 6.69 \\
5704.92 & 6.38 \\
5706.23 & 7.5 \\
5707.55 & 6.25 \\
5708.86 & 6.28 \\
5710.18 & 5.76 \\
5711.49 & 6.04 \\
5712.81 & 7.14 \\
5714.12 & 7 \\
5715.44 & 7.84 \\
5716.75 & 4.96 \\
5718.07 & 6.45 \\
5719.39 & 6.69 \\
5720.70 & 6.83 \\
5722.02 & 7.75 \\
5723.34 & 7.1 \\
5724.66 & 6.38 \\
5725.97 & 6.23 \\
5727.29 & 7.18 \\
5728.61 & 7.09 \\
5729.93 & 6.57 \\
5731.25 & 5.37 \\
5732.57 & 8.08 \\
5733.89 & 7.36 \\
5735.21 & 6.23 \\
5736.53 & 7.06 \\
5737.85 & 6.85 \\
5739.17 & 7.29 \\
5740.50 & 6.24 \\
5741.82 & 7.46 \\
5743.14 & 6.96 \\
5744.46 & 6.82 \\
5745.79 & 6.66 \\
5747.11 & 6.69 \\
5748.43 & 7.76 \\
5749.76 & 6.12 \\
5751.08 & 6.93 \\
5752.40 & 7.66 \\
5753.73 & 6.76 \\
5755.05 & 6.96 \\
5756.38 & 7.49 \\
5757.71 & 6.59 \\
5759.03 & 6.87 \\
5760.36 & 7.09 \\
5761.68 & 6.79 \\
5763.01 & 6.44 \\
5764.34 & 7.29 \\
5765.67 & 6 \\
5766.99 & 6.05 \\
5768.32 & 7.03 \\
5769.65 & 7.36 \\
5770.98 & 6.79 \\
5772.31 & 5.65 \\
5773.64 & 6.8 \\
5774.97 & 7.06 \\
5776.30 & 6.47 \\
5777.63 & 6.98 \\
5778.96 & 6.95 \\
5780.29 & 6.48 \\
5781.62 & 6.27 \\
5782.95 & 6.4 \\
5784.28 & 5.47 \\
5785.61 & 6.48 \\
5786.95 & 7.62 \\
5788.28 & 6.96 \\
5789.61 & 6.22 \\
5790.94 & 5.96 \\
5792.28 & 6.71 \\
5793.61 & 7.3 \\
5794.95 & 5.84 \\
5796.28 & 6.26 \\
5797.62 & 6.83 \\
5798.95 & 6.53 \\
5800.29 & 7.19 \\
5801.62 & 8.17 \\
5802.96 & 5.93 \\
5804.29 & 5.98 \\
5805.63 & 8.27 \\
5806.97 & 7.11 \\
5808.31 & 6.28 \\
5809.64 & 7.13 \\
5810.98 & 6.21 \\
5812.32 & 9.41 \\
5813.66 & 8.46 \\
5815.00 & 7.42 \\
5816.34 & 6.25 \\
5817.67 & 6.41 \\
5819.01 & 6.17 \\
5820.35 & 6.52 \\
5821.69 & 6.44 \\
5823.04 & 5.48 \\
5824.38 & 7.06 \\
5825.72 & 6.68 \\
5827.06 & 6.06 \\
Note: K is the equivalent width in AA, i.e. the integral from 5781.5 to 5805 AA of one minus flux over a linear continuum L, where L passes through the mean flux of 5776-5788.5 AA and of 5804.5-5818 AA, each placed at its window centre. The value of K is 1.0 AA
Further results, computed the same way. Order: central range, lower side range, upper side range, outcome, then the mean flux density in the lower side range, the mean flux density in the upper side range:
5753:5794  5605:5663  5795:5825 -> 0.7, 6.52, 6.86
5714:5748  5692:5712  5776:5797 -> -1.2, 6.62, 6.52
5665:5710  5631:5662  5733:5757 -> 0.2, 6.49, 6.97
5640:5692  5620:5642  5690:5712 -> 0.6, 6.63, 6.67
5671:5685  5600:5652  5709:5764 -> 0.0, 6.56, 6.82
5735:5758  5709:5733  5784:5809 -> -0.9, 6.67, 6.71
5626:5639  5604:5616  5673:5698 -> -0.8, 6.34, 6.8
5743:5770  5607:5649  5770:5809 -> -1.0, 6.51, 6.66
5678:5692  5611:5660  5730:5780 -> -0.4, 6.55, 6.83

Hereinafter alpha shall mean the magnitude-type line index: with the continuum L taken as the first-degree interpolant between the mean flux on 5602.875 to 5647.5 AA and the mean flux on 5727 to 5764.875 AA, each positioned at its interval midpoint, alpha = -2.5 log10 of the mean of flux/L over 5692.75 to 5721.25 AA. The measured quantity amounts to 0.02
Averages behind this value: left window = 6.52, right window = 6.91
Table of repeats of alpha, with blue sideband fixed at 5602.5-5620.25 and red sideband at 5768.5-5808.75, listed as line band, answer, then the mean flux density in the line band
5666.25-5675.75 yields 0.02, 6.41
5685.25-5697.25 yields -0.06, 6.93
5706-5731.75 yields -0.01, 6.61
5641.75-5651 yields -0.01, 6.54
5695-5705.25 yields -0.03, 6.72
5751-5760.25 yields -0.07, 7.04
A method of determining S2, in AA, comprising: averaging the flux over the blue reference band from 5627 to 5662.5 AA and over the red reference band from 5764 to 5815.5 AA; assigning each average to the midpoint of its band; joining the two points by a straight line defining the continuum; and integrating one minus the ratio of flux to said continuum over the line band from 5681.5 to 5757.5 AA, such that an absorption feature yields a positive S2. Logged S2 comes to -1.3 AA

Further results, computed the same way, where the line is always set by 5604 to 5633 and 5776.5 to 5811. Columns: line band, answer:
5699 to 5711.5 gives 0.1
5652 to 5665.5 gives 0.3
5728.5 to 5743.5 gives -0.5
